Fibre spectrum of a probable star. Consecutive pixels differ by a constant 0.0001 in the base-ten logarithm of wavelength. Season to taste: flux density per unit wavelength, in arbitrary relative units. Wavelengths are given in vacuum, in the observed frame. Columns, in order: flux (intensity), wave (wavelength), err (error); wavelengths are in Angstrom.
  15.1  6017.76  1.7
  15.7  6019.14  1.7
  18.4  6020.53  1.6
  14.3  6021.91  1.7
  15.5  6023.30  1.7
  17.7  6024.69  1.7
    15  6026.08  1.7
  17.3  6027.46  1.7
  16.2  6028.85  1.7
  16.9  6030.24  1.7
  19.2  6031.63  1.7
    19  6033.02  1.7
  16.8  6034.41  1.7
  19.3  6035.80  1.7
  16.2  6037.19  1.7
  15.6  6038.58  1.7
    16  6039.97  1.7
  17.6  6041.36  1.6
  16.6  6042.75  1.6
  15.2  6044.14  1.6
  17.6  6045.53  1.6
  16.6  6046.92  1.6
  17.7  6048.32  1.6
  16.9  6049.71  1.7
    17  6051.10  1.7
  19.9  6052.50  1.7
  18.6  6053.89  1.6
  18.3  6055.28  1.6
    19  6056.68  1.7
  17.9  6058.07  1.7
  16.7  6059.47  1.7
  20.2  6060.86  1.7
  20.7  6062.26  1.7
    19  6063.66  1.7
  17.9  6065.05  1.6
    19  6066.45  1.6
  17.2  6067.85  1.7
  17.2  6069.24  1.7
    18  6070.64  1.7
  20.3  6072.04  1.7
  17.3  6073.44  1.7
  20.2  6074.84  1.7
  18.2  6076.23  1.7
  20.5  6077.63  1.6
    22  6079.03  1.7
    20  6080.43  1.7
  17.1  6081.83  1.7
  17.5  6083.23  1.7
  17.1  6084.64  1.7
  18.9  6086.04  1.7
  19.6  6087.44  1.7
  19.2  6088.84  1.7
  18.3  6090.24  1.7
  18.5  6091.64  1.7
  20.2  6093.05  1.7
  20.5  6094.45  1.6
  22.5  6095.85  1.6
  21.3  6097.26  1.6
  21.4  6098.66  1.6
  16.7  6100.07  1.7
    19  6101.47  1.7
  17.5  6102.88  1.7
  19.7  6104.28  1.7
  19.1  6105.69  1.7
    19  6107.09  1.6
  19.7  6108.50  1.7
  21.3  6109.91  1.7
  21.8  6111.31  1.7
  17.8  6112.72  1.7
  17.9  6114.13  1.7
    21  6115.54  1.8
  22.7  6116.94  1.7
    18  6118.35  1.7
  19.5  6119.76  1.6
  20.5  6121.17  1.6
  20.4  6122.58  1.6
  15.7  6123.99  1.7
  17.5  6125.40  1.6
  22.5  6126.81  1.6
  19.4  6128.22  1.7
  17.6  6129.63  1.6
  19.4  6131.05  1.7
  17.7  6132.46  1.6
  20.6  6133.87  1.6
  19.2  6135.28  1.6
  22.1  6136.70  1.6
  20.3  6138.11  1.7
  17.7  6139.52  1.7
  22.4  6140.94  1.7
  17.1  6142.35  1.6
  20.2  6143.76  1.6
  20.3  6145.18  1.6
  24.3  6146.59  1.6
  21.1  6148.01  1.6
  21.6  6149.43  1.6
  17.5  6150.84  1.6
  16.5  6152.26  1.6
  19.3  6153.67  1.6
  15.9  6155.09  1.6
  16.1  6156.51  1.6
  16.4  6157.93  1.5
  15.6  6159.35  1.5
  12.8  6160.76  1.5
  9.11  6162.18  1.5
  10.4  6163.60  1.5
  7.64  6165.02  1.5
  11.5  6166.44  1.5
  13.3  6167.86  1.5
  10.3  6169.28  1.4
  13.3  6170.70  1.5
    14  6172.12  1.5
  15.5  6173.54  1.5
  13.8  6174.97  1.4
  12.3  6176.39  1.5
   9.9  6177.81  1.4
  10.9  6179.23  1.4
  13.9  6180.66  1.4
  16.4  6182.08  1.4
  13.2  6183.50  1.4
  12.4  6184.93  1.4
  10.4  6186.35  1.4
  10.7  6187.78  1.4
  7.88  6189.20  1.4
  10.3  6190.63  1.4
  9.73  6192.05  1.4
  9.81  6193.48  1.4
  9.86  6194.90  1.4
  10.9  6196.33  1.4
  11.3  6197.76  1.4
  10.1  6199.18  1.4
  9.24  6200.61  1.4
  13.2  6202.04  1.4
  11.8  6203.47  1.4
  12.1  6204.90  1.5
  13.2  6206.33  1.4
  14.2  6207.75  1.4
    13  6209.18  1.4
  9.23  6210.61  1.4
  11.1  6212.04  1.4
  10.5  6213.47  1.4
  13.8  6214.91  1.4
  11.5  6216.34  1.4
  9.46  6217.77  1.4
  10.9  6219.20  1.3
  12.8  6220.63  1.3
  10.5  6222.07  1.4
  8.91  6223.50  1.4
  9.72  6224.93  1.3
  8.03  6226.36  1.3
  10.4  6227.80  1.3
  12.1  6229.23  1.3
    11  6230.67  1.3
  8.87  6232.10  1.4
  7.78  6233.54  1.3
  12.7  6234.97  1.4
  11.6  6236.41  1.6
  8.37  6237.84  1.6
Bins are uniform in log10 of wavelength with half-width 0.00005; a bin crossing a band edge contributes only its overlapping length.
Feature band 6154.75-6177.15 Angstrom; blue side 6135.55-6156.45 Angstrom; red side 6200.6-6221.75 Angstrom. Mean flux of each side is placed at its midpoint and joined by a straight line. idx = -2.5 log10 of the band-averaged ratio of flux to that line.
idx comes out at 0.310 mag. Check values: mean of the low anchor 19.6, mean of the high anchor 11.8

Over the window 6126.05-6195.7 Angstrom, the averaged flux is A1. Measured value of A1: 15.3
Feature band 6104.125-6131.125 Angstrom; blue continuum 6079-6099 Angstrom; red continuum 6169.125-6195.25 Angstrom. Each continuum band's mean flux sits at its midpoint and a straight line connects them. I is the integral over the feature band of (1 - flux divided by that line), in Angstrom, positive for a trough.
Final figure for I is -3.8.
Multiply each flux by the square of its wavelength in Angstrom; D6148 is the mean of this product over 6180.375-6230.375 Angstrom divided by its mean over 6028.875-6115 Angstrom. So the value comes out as 0.63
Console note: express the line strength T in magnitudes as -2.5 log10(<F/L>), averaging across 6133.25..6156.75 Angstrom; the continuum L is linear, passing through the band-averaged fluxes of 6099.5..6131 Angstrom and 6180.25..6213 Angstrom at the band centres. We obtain -0.19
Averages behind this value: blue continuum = 19.3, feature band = 19.6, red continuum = 11.4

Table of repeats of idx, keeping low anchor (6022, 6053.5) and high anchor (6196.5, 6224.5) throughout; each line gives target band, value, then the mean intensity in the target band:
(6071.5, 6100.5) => -0.25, 19.4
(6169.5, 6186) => -0.05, 13.1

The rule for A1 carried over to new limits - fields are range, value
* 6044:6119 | 19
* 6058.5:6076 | 18.6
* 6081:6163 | 18.9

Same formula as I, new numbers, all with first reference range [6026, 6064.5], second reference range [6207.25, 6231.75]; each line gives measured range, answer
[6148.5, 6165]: -2.3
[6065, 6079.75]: -2.1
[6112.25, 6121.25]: -2.9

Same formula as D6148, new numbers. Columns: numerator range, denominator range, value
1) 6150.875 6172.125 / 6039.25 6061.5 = 0.80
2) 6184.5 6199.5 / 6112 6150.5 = 0.53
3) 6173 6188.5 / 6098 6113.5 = 0.67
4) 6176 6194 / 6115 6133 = 0.60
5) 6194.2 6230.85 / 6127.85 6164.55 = 0.63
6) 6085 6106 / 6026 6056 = 1.15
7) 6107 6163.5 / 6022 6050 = 1.15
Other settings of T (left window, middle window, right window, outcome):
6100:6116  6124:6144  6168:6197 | -0.17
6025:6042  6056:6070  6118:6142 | -0.04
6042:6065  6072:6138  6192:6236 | -0.23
